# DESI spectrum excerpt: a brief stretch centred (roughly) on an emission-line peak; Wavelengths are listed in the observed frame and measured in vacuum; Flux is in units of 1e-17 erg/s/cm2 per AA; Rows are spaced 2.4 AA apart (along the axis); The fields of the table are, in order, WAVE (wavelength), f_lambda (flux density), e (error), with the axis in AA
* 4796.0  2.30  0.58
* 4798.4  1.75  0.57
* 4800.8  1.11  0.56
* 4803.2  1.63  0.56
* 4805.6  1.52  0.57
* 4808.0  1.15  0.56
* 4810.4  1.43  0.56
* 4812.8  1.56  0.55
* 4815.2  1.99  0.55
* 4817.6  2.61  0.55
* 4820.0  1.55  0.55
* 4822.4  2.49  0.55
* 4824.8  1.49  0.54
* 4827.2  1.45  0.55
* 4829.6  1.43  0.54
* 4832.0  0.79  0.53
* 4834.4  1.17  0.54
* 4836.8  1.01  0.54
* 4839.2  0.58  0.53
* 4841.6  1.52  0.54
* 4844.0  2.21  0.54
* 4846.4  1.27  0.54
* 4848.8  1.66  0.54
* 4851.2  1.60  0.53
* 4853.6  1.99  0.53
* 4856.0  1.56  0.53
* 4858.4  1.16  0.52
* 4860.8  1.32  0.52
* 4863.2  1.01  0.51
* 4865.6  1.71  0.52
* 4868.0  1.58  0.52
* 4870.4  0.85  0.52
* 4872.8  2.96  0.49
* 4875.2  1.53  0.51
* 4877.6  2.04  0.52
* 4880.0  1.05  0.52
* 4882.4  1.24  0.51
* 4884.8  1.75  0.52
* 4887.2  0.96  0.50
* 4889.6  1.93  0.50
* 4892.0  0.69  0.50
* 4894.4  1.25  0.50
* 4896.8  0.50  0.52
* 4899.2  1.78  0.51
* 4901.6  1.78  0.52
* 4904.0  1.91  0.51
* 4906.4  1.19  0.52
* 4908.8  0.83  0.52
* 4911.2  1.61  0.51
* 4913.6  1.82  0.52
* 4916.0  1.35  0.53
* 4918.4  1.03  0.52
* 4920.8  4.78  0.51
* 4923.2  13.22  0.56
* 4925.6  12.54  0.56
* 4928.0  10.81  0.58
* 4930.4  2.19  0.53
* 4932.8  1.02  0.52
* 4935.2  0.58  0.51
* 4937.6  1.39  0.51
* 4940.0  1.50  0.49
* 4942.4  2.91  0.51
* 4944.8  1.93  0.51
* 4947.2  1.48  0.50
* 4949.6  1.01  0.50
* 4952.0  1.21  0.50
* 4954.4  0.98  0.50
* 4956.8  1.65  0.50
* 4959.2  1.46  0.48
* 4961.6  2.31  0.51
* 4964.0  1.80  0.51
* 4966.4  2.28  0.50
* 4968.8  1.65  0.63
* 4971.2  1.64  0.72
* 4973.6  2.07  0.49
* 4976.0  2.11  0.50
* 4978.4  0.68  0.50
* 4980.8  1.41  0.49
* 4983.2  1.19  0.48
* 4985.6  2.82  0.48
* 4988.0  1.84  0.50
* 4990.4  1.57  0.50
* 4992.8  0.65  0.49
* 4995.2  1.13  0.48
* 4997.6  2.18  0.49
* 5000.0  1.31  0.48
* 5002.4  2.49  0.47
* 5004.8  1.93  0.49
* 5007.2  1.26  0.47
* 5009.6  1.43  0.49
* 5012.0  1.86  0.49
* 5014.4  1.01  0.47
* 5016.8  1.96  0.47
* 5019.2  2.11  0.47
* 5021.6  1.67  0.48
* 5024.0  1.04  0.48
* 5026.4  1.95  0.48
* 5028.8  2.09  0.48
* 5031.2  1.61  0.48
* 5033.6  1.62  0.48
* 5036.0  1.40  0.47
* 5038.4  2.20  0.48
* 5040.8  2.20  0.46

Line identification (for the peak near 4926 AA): [O II] 3727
